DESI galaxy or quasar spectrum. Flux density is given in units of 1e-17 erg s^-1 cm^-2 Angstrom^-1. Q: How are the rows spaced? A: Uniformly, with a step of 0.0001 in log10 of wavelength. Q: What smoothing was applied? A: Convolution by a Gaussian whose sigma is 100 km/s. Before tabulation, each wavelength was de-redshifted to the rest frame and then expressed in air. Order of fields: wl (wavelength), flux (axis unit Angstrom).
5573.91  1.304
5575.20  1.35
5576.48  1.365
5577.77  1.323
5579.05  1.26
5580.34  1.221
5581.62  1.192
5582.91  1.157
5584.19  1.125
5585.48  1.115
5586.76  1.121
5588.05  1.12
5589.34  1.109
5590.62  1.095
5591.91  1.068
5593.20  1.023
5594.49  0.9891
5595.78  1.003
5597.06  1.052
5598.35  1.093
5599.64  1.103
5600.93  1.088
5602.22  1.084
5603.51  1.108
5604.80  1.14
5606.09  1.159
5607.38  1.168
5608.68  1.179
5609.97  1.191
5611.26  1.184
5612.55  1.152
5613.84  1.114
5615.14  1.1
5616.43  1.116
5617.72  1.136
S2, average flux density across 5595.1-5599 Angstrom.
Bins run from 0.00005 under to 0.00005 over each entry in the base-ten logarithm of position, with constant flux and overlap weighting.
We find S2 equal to 1.05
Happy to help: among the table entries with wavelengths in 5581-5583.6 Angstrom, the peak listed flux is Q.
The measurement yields 1.192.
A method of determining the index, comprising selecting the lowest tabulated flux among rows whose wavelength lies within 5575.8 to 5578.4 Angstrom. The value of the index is 1.323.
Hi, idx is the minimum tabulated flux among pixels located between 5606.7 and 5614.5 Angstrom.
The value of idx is 1.114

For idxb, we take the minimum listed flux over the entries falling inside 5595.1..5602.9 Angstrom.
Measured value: 1.003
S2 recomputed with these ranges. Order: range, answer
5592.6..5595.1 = 1.01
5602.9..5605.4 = 1.12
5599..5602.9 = 1.09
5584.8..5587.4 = 1.12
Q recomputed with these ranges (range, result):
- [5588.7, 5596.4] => 1.109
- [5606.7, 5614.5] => 1.191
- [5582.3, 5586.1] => 1.157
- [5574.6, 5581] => 1.365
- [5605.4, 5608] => 1.168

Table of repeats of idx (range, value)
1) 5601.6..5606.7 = 1.084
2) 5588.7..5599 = 0.9891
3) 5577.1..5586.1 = 1.115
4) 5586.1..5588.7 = 1.12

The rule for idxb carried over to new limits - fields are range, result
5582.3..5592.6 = 1.068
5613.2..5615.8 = 1.1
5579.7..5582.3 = 1.192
